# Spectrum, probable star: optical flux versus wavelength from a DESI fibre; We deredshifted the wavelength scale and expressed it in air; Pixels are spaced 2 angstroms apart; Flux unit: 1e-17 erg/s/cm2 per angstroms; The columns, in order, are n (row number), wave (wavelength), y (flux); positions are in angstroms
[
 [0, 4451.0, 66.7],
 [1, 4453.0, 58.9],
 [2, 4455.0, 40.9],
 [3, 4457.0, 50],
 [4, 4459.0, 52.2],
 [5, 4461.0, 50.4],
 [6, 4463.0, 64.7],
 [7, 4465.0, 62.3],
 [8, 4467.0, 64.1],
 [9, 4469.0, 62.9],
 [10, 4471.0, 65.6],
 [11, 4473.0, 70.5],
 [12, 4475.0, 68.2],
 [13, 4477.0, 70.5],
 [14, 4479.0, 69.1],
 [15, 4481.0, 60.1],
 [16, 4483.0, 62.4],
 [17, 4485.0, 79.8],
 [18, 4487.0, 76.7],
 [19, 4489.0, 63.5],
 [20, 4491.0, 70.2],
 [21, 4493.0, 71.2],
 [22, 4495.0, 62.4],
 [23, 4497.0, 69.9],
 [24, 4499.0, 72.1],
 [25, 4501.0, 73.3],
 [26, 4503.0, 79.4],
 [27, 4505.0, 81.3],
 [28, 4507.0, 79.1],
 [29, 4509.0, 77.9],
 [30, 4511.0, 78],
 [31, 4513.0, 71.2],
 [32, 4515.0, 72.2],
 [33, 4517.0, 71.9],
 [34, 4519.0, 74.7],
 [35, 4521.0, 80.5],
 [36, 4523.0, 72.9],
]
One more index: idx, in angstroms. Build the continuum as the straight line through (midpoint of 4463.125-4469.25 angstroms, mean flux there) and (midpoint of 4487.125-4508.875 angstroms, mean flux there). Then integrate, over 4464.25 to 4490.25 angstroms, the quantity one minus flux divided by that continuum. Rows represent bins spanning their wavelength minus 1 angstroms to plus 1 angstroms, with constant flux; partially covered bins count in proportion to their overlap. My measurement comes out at -0.3 angstroms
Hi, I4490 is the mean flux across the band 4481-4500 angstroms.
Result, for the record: 69.3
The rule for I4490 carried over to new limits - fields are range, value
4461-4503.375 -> 67.9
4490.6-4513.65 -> 74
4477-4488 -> 69.7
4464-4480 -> 66.7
